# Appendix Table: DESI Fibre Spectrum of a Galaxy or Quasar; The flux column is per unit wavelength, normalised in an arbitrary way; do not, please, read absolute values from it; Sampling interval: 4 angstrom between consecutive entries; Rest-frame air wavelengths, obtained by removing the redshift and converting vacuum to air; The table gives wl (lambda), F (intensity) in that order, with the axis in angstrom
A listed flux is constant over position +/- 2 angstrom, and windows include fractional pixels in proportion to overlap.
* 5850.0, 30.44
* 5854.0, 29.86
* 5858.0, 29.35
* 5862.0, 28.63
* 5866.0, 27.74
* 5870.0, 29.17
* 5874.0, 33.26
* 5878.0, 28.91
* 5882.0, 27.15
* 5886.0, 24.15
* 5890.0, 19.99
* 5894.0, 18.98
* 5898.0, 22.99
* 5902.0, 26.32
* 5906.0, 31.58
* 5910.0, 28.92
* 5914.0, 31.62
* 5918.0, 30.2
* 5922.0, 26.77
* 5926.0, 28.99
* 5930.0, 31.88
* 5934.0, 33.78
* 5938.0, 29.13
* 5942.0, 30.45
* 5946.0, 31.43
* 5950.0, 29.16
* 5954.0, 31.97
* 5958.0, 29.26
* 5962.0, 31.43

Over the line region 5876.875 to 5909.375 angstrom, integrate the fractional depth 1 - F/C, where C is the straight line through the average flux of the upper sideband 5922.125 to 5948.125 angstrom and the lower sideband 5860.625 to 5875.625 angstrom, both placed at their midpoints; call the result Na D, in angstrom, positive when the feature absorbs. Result 5.4 angstrom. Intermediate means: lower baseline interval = 29.7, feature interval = 25.1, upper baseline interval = 30.6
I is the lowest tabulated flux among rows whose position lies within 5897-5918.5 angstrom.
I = 22.99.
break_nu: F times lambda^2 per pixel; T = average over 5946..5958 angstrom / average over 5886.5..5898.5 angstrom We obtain 1.5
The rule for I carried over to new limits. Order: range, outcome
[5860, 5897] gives 18.98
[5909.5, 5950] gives 26.77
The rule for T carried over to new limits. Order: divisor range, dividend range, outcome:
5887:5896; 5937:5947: 1.54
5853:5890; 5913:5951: 1.10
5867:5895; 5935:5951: 1.18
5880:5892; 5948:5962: 1.31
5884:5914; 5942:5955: 1.24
